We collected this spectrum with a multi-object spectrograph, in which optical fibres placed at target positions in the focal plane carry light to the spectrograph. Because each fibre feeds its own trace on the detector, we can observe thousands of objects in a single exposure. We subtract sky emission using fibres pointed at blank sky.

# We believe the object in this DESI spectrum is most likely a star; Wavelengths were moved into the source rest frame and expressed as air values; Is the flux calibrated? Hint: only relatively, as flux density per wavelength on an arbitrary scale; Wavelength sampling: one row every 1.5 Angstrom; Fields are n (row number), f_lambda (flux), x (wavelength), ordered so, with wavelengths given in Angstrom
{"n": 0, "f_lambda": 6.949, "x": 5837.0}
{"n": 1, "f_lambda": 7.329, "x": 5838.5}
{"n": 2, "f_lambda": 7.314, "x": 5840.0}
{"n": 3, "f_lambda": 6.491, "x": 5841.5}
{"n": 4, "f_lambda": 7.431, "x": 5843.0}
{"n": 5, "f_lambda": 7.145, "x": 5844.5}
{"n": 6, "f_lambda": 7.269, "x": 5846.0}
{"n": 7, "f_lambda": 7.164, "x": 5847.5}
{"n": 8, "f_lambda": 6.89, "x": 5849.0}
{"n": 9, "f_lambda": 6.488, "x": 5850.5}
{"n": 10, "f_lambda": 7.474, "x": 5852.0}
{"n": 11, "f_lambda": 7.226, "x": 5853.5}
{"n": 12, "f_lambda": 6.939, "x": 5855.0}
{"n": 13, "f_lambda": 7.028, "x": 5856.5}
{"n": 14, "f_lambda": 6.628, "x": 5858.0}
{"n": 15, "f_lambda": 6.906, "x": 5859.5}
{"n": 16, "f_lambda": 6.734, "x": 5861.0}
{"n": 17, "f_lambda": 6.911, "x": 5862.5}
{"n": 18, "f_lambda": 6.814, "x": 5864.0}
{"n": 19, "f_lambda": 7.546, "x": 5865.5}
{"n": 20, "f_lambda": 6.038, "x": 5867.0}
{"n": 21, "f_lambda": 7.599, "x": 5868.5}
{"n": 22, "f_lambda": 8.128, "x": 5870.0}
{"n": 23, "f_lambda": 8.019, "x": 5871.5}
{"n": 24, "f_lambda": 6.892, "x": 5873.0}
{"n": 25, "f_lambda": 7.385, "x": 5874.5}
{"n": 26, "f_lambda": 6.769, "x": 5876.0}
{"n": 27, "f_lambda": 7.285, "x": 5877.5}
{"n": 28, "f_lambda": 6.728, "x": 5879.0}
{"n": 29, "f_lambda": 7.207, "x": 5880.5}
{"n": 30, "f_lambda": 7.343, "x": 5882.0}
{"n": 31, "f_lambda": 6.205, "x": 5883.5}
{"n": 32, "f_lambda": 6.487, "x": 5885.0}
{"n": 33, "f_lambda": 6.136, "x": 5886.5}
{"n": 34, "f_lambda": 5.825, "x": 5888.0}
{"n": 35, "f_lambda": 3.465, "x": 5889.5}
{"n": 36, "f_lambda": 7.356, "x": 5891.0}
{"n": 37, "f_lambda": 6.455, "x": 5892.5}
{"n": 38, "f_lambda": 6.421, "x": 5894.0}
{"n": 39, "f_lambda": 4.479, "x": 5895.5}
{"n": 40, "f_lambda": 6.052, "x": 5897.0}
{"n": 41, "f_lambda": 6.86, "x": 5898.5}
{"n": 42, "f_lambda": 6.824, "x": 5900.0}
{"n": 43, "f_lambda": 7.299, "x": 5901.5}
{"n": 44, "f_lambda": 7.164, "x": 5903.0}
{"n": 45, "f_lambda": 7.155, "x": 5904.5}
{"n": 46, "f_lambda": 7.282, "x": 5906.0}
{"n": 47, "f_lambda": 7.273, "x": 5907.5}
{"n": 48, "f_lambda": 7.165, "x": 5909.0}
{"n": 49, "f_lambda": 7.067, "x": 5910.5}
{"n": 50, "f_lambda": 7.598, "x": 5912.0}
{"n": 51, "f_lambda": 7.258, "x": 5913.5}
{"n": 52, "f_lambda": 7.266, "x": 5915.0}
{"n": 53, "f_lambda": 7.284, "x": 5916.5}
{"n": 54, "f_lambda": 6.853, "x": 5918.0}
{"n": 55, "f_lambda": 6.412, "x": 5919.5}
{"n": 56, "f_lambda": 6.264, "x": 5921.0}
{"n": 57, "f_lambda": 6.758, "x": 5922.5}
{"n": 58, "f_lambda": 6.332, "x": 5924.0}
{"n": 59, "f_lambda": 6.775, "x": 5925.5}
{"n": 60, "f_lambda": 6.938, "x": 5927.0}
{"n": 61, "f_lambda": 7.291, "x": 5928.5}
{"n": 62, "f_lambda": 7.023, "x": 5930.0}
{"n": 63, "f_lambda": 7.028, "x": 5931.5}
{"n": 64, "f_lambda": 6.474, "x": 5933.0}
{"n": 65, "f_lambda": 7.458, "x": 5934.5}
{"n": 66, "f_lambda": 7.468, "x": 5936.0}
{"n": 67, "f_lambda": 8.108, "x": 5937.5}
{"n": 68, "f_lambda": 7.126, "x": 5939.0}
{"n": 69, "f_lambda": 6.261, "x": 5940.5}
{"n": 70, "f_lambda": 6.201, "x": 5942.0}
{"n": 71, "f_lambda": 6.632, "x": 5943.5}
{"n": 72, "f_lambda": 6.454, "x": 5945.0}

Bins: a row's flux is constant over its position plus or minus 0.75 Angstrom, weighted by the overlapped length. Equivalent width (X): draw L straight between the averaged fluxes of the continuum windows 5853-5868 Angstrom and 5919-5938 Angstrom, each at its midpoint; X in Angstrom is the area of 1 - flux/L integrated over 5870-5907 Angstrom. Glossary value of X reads 1.3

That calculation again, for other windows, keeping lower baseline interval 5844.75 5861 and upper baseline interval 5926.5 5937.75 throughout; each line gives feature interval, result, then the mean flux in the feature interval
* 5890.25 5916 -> 0.8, 6.88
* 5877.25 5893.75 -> 1.6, 6.38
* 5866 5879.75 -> -0.3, 7.21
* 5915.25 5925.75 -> 0.7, 6.69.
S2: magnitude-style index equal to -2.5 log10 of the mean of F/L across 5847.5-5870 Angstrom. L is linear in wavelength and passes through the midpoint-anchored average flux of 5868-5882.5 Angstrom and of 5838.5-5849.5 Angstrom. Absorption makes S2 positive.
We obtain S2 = 0.03 mag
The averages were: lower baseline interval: 7.12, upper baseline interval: 7.33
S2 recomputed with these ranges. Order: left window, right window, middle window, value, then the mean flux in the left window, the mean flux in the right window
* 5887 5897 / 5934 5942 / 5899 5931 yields -0.10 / 5.71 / 7.18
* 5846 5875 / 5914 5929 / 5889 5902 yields 0.13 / 7.1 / 6.82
